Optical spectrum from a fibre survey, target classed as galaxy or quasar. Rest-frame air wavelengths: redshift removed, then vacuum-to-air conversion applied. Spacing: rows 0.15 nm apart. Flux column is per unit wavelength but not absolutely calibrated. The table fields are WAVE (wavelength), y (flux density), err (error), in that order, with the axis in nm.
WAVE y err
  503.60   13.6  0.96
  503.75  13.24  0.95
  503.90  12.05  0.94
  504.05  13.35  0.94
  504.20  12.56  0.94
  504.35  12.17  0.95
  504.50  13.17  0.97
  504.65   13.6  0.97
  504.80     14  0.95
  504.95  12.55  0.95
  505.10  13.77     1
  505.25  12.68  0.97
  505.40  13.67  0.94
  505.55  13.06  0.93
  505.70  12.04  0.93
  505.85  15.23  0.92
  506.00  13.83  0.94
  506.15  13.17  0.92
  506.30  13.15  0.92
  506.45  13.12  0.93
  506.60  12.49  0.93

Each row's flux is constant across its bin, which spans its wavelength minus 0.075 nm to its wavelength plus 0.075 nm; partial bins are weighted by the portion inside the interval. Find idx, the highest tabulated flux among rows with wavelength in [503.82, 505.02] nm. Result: 14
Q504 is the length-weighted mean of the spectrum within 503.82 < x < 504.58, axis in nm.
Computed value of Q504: 12.7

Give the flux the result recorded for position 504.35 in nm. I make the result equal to 12.17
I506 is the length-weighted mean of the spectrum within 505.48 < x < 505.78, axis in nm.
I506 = 12.6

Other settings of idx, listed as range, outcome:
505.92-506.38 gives 13.83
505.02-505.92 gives 15.23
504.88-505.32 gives 13.77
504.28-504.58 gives 13.17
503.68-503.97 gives 13.24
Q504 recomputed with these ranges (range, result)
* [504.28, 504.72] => 13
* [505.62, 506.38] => 13.5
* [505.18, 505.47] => 13.2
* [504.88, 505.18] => 13.2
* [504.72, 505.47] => 13.3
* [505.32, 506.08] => 13.6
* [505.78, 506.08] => 14.5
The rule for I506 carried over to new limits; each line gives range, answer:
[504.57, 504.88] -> 13.8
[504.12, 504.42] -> 12.4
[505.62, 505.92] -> 13.6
